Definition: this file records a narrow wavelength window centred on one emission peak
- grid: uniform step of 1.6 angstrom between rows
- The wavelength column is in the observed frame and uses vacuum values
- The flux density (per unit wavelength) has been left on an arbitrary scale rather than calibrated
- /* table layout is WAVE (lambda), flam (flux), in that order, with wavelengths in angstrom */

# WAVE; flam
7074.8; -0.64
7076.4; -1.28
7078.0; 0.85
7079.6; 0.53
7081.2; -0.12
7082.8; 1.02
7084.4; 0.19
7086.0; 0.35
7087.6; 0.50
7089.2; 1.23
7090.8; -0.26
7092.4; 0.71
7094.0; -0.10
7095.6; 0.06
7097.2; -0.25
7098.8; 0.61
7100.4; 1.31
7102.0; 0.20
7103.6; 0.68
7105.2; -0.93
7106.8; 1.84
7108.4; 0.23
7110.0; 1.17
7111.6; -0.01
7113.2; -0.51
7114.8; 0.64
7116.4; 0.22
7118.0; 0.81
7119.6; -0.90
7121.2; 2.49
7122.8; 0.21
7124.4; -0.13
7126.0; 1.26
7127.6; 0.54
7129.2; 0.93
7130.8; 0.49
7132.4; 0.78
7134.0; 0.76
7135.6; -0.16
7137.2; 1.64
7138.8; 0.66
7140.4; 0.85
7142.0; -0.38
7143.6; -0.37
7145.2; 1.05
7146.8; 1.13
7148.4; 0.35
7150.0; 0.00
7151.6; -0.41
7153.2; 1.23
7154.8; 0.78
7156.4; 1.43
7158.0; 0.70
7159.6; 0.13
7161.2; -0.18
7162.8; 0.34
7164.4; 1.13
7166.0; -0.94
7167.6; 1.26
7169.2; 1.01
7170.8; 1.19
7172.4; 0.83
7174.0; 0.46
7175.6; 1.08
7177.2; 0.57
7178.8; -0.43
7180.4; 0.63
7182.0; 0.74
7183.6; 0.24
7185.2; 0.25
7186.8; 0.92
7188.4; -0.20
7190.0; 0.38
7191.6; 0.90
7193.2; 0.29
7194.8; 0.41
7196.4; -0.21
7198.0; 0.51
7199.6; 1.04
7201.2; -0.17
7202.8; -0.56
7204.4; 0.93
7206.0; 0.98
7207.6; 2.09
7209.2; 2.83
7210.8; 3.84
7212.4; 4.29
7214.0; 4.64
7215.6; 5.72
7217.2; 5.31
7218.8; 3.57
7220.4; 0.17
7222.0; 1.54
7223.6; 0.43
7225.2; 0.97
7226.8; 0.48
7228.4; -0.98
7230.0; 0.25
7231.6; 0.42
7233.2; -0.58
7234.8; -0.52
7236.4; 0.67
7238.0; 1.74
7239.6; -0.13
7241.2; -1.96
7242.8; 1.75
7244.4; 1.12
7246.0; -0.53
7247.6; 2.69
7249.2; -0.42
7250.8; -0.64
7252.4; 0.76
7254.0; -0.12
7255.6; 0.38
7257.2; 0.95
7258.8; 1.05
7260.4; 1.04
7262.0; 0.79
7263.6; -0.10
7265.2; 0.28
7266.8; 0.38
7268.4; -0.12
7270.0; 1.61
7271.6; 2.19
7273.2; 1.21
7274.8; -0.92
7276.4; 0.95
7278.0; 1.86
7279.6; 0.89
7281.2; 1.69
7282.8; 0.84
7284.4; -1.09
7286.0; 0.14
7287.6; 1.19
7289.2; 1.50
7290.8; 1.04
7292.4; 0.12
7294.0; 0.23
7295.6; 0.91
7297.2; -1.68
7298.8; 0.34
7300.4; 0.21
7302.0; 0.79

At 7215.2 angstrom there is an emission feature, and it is [O II] 3727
